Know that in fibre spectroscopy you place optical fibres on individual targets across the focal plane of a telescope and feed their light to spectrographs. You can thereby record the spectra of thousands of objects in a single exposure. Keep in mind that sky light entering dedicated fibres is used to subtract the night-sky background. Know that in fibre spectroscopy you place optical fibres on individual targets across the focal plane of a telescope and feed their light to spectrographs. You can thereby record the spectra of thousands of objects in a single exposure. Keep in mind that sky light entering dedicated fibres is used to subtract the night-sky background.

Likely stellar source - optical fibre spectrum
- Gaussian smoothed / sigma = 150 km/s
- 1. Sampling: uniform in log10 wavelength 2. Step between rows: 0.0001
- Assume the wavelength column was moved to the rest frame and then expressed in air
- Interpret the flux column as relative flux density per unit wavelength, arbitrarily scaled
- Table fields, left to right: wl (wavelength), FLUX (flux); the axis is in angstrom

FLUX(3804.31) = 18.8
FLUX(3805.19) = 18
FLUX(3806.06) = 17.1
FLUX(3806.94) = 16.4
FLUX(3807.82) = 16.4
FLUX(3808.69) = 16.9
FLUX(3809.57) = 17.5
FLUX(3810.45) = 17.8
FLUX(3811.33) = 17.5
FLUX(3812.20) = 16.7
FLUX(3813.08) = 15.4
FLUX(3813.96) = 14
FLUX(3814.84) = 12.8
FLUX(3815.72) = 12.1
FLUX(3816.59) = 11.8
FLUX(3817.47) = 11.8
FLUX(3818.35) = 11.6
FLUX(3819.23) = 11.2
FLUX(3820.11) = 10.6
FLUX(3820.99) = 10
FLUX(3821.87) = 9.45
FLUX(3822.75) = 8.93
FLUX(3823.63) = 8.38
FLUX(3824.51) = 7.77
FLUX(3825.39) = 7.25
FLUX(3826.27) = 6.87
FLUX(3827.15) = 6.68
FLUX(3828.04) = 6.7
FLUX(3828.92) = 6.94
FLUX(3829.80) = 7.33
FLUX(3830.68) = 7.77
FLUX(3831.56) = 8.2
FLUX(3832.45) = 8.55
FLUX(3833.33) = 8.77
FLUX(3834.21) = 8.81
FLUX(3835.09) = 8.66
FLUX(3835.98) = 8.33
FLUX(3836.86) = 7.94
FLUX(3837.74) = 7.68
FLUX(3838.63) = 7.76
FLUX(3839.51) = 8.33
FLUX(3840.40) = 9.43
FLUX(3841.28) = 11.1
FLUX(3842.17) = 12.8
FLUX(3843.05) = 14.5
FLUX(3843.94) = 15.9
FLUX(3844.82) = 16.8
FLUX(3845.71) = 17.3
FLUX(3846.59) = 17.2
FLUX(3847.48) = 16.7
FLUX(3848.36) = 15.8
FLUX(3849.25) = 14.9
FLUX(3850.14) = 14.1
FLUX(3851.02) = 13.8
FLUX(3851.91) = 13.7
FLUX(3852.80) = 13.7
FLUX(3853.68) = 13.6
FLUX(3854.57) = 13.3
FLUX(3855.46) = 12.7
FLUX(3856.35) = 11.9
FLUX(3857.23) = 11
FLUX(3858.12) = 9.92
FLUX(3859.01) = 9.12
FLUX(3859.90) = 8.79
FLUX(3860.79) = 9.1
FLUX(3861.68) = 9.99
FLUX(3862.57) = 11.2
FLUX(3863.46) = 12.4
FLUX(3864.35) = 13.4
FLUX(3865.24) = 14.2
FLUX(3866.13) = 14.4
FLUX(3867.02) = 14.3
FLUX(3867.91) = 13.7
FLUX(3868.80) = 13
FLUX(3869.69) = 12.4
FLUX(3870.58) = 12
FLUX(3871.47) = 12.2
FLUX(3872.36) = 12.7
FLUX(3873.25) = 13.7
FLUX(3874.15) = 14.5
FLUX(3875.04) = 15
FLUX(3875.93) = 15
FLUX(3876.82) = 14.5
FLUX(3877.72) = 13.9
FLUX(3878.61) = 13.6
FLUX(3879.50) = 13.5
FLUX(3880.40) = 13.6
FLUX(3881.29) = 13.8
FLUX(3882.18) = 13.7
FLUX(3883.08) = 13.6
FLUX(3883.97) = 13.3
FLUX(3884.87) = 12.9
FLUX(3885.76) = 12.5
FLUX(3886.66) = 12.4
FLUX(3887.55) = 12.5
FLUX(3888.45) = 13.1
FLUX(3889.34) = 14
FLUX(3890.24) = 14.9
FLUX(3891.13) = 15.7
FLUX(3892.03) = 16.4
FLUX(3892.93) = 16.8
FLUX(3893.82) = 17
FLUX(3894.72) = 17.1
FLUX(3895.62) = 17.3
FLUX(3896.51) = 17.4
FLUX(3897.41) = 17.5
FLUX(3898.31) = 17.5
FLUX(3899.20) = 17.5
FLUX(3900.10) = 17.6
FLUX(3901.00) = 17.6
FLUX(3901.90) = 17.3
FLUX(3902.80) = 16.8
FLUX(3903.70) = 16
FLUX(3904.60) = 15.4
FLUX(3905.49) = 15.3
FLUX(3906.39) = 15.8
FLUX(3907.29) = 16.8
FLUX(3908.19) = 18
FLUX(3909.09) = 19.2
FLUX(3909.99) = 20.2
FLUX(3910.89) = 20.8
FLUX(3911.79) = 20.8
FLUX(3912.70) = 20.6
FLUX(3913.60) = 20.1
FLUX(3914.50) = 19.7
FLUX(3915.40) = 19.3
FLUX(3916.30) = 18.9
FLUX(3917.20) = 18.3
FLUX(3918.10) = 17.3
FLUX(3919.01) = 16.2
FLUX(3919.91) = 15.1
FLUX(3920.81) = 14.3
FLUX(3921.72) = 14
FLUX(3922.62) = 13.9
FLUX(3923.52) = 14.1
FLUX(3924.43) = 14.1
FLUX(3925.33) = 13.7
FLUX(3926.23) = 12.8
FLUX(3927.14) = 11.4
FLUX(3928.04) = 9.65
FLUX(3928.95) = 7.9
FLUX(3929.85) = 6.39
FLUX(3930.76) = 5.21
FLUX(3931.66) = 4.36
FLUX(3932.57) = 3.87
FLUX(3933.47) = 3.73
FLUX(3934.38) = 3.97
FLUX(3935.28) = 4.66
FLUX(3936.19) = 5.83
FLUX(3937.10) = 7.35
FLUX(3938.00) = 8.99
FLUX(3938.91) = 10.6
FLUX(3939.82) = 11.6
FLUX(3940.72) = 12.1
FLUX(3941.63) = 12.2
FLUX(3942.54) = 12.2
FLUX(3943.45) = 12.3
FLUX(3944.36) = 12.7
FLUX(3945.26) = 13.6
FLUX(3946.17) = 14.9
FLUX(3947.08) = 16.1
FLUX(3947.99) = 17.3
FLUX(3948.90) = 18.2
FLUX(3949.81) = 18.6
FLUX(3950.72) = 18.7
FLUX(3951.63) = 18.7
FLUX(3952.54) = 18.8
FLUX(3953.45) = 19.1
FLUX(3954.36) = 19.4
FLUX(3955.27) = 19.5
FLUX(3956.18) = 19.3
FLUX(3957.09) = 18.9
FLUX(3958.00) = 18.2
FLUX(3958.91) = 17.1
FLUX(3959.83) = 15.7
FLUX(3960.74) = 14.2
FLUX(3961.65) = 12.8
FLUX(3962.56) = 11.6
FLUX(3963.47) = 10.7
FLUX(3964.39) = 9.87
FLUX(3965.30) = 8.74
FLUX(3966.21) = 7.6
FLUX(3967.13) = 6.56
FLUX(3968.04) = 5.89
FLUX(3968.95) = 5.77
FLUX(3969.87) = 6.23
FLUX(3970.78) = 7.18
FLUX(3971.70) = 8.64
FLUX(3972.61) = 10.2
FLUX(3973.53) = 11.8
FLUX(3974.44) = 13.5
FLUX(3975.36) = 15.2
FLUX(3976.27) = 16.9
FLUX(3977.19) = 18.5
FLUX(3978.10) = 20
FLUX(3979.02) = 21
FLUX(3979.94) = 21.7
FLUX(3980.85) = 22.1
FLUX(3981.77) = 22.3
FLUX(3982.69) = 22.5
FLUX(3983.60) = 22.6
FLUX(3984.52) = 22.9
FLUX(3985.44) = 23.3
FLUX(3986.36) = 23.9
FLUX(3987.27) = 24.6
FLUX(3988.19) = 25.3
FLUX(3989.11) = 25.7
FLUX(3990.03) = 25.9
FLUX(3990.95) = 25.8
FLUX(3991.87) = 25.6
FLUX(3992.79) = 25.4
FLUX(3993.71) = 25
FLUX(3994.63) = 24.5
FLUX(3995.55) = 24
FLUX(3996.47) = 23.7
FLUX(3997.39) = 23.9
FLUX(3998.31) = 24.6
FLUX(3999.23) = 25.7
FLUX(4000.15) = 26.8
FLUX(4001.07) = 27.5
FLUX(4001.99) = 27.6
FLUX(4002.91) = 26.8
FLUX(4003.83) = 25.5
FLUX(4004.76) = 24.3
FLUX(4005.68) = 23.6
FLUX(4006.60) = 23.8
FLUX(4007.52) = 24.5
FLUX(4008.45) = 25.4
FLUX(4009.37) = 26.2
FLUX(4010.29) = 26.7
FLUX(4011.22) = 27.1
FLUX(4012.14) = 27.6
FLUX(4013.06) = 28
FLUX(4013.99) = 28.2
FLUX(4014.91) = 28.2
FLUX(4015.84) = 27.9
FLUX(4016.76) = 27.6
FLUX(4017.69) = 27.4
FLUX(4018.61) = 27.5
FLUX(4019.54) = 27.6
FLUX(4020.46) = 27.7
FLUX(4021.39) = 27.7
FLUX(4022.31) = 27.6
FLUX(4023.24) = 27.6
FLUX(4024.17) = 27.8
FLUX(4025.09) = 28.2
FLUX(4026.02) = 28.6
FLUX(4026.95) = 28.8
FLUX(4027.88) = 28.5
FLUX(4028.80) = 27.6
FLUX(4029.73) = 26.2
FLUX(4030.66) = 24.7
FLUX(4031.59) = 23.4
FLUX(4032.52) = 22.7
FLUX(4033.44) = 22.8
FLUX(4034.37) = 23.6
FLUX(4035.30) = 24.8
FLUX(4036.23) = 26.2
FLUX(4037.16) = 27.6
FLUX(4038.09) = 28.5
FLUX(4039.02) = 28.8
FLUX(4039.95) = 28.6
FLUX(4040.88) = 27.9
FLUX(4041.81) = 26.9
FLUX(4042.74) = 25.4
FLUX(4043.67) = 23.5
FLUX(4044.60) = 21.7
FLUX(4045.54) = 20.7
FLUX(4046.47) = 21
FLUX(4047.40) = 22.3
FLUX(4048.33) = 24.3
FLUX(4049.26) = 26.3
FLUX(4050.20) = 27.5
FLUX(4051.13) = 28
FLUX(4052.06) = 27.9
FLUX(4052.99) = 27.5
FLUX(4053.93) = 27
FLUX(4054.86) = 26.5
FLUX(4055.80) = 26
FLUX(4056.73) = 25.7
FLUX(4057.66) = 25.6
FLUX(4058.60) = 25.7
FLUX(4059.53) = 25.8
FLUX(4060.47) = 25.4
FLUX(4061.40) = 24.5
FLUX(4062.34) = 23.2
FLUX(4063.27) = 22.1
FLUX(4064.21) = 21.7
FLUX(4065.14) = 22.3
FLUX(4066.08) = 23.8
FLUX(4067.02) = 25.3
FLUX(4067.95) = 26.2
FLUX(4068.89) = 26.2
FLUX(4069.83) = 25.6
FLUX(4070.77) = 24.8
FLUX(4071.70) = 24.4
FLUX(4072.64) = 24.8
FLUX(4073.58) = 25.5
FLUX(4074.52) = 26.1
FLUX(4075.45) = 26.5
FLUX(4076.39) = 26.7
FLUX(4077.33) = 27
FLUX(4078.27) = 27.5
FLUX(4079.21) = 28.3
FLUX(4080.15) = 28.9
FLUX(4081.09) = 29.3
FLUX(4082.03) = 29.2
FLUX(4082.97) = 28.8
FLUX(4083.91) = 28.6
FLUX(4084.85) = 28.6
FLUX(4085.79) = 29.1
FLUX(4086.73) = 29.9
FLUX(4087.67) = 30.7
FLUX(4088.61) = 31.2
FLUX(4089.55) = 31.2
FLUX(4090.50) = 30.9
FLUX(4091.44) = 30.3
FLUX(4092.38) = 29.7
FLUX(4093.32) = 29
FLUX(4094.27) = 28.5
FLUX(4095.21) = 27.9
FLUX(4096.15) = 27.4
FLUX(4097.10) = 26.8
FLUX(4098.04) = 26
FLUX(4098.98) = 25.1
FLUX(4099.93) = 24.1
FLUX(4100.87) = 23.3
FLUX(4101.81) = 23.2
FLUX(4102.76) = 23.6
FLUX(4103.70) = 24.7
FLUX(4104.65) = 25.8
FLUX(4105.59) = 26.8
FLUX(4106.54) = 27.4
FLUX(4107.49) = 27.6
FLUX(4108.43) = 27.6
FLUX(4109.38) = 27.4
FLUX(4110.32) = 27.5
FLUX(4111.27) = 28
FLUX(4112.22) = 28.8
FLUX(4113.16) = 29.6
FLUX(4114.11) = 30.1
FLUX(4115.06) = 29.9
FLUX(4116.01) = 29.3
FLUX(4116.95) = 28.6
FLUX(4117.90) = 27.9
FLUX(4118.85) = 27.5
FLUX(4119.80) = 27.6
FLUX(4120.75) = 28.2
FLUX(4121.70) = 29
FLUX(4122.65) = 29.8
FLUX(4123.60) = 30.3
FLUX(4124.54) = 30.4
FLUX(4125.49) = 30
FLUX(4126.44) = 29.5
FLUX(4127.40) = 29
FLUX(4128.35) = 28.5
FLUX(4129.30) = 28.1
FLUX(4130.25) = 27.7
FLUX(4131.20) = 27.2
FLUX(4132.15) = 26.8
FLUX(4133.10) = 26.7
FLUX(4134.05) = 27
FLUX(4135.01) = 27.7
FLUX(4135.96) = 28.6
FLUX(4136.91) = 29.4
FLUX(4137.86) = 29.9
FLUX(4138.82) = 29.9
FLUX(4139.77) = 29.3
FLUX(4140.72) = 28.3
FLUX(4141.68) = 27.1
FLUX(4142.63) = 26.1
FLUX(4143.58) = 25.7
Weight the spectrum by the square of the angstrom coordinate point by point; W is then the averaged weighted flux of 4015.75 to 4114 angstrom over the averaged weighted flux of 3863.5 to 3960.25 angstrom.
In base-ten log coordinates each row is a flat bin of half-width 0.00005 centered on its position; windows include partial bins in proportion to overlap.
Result 2.0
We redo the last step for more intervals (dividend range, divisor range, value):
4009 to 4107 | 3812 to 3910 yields 2.26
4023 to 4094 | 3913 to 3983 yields 2.07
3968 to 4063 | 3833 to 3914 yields 1.84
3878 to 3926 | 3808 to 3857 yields 1.42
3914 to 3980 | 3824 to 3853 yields 1.27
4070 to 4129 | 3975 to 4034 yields 1.16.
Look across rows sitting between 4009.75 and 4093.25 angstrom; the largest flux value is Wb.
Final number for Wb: 31.2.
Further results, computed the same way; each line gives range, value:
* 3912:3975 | 20.6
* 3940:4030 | 28.8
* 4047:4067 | 28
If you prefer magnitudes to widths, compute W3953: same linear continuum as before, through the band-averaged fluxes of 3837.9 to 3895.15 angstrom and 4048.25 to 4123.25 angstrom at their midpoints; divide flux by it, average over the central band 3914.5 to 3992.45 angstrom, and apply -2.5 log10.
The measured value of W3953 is 0.27 mag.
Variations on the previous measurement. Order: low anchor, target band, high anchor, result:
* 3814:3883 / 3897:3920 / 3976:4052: -0.082 mag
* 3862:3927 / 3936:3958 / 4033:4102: 0.242 mag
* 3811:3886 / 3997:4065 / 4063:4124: -0.118 mag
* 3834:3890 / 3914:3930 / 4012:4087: 0.175 mag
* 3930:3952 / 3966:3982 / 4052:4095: 0.144 mag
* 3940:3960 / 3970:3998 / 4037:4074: -0.065 mag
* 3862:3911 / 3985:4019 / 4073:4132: -0.175 mag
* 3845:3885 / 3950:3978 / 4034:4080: 0.387 mag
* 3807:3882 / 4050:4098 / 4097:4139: -0.073 mag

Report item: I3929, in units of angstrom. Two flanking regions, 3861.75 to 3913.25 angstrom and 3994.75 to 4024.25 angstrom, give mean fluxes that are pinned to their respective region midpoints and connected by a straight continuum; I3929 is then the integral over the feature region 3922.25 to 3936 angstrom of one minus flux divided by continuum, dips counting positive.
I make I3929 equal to 7.5 angstrom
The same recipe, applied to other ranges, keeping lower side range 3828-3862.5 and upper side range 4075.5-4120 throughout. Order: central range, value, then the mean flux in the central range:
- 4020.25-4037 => -2.16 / 26.4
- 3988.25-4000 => -2.20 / 25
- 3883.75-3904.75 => -1.67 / 15.7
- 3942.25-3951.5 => 1.23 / 15.6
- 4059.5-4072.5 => 0.75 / 24.3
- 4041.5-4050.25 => 0.27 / 23.7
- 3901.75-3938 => 5.31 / 13.6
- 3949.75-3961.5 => 0.34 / 18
